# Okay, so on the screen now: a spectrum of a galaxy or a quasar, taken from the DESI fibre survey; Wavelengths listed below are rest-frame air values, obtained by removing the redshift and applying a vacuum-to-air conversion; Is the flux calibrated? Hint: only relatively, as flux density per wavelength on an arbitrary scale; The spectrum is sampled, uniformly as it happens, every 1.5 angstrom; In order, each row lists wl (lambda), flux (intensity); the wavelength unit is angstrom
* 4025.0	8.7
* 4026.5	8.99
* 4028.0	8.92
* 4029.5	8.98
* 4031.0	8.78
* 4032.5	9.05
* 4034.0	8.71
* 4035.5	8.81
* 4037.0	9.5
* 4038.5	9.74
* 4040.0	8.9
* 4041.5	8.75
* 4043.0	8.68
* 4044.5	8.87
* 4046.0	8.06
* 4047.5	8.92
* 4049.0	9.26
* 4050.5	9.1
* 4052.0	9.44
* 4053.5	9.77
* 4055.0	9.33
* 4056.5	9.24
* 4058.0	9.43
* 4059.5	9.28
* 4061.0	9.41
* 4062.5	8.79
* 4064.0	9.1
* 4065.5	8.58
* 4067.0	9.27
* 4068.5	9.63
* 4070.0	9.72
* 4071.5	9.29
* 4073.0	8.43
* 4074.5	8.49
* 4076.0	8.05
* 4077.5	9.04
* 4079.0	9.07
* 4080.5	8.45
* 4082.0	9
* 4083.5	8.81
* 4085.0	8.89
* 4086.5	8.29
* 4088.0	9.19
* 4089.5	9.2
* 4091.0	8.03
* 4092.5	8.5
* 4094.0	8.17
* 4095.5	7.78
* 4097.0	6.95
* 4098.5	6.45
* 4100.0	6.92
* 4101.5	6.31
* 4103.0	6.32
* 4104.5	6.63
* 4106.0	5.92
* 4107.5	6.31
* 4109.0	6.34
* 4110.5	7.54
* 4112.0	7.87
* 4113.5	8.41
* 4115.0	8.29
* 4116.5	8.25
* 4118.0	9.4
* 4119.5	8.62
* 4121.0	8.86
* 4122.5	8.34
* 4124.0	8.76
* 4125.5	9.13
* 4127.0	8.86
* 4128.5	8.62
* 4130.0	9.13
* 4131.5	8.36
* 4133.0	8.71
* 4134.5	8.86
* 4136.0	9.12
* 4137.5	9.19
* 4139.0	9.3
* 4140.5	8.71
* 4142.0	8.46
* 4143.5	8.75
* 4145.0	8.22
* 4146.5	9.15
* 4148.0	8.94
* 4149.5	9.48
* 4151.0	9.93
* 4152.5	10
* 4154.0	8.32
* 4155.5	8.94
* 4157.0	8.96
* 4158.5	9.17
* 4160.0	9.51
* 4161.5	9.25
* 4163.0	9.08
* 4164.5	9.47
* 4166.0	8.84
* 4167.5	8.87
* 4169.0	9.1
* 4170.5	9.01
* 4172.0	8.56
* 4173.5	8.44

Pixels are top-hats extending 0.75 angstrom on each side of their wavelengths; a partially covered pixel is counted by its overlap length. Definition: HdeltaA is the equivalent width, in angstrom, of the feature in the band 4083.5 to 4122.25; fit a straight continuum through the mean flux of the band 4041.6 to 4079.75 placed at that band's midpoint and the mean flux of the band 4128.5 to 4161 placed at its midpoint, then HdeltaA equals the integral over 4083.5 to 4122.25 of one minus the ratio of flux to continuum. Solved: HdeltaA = 5.4 angstrom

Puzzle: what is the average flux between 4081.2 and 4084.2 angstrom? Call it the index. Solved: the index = 8.9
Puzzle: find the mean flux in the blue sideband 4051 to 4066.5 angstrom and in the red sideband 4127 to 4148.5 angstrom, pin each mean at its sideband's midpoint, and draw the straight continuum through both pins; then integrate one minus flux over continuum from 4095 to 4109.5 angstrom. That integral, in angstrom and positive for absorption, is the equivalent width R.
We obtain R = 3.9 angstrom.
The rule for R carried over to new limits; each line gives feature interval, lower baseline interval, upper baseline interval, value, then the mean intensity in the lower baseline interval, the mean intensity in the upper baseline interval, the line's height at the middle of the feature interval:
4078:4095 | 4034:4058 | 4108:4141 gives 0.3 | 9.09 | 8.56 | 8.82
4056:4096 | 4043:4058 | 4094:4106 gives -4.9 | 9.1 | 6.8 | 7.92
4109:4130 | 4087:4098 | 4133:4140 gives 0.6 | 8.22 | 9.06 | 8.73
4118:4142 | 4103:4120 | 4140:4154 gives -1.6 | 7.53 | 9.04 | 8.31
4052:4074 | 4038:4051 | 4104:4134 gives -1.3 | 8.9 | 8.14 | 8.71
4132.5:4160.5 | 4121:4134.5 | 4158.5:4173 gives -0.4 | 8.75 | 9.07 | 8.91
